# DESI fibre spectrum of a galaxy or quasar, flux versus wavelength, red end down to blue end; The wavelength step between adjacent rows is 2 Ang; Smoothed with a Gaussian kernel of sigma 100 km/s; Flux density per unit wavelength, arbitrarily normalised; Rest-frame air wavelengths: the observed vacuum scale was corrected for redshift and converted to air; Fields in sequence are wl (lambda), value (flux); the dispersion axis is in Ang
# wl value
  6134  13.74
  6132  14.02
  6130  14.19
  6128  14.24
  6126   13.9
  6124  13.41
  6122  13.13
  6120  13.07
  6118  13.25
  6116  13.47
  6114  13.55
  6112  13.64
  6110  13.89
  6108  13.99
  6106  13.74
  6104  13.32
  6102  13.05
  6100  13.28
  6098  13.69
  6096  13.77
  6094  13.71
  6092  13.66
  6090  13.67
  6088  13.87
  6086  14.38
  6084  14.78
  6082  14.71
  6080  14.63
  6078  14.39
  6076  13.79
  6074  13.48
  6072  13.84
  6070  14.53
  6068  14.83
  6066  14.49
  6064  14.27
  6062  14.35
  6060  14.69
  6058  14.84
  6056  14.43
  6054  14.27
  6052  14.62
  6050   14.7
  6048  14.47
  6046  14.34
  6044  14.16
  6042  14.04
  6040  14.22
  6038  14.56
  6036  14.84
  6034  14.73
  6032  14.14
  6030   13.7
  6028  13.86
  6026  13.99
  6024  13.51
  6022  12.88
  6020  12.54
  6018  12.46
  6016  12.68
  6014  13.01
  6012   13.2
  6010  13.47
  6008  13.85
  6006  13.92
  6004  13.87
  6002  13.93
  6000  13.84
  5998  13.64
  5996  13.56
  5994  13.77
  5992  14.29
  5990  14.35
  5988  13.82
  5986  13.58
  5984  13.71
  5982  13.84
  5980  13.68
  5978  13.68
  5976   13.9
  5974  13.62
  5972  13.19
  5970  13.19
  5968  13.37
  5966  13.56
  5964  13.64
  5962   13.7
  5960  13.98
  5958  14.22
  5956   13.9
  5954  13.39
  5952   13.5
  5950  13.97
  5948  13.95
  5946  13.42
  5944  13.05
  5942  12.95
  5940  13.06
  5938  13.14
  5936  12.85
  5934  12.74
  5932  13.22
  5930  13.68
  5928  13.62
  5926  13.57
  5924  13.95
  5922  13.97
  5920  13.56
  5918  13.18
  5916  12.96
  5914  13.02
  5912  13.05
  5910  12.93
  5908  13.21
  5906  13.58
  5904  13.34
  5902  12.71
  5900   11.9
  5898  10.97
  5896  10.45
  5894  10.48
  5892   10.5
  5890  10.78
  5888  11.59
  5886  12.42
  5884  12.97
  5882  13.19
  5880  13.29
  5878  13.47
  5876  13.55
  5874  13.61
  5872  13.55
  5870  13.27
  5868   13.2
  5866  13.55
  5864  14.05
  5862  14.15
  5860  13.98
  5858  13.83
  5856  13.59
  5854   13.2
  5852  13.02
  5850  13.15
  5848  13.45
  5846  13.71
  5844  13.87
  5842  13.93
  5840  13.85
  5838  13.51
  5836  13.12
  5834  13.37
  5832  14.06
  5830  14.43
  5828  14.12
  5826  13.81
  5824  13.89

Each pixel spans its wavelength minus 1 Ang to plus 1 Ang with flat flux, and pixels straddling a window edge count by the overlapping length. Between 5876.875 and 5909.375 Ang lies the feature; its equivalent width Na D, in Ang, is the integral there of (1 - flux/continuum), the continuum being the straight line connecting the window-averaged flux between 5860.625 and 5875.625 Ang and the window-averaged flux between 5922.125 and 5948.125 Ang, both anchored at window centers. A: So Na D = 3.2 Ang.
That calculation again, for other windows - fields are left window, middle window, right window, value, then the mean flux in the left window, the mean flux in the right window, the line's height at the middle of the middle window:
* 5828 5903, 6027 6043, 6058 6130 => -0.7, 13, 13.9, 13.7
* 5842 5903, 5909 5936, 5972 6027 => -0.4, 12.9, 13.6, 13.1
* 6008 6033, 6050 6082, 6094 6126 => -2.3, 13.3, 13.5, 13.4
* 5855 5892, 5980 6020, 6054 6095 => 0.7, 13.2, 14.3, 13.9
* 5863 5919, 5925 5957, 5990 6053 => -0.6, 12.7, 13.8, 13.1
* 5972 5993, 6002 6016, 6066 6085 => 0.4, 13.8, 14.3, 14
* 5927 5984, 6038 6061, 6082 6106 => -1.3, 13.5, 13.8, 13.7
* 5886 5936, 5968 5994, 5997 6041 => -0.8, 12.6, 13.7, 13.3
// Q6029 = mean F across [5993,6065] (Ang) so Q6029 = 13.9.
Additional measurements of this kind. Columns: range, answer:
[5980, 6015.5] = 13.7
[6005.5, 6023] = 13.1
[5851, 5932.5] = 13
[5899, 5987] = 13.4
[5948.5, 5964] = 13.8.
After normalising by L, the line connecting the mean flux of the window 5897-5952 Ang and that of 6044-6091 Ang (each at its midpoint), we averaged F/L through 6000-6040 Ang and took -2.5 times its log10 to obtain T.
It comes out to 0.02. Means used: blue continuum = 13.2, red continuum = 14.4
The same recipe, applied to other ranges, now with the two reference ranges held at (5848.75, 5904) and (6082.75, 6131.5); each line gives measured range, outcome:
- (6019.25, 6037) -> -0.03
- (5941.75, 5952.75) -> -0.04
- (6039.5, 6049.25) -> -0.06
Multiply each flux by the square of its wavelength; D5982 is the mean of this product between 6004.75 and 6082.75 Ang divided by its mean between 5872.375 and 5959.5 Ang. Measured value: 1.1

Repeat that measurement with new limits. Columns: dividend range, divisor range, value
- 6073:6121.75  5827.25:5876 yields 1.10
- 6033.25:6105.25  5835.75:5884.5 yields 1.13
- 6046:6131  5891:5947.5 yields 1.15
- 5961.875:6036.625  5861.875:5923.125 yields 1.11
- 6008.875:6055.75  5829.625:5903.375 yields 1.13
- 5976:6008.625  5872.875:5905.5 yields 1.17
